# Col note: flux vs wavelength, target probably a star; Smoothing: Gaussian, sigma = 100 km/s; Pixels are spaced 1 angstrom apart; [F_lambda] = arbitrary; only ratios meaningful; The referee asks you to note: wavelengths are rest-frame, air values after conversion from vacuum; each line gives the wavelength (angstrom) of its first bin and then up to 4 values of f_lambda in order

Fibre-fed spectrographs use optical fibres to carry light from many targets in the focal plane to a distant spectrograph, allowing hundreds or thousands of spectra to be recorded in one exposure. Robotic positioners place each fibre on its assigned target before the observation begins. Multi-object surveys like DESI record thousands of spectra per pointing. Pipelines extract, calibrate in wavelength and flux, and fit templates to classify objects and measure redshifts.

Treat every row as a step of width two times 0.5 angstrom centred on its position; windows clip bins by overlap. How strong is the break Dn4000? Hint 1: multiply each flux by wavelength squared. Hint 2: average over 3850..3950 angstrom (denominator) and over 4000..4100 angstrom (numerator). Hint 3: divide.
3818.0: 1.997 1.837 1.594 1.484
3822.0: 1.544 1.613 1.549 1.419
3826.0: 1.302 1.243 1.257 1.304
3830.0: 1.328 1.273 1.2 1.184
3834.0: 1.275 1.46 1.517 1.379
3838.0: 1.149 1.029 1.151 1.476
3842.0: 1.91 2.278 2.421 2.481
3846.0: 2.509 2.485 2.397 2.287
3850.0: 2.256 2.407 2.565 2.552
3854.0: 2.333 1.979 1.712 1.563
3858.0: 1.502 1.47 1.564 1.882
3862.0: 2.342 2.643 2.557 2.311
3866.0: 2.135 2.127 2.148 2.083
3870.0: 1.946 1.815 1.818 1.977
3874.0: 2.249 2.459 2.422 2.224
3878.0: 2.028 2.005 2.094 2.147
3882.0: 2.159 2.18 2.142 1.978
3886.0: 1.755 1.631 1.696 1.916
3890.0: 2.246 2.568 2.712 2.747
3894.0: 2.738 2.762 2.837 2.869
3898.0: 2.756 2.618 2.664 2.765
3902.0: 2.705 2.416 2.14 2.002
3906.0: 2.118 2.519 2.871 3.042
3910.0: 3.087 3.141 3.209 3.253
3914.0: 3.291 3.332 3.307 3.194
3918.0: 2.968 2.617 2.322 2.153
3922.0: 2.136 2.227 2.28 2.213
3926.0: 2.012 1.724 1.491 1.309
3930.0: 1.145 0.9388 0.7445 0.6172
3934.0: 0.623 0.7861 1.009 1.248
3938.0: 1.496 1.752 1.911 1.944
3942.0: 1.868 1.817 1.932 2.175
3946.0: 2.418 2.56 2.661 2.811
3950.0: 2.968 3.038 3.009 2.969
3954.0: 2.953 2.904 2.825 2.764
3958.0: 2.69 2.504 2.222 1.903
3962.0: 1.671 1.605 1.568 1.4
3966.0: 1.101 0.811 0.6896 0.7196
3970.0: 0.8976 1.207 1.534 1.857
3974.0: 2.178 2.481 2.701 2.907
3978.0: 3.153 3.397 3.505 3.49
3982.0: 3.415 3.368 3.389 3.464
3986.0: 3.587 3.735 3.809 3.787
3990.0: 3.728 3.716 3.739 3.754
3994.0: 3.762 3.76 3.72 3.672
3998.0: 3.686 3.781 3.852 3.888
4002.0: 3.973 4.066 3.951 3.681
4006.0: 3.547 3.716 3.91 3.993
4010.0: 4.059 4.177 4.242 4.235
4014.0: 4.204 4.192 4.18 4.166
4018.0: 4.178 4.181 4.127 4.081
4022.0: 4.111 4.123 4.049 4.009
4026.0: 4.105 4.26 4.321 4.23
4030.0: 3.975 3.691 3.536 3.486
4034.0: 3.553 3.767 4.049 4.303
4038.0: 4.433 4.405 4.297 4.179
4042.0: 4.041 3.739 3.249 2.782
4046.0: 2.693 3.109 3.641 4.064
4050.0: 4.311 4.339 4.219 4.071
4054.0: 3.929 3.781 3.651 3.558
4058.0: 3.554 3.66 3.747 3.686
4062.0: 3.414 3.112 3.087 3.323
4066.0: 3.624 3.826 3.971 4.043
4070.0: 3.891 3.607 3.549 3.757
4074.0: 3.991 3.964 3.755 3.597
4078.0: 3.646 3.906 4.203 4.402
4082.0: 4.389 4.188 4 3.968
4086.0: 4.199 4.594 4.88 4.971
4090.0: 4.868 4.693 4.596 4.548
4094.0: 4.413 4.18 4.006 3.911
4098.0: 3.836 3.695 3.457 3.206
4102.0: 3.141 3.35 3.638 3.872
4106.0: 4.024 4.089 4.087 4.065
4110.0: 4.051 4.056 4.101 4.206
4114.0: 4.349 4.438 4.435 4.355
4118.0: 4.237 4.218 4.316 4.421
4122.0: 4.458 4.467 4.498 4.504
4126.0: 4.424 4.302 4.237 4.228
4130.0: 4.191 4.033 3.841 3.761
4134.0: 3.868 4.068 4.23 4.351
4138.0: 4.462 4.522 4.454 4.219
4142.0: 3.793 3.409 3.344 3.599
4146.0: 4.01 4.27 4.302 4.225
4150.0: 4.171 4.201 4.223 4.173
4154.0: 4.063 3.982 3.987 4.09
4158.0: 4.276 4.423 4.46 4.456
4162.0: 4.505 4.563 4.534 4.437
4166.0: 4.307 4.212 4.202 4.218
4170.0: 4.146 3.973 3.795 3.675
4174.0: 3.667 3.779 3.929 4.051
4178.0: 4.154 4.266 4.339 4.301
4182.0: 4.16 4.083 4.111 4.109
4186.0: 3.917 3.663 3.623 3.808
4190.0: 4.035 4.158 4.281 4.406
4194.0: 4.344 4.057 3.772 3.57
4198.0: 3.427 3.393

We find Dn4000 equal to 1.95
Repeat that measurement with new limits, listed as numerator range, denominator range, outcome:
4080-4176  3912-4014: 1.69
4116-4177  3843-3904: 2.13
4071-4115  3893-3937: 1.93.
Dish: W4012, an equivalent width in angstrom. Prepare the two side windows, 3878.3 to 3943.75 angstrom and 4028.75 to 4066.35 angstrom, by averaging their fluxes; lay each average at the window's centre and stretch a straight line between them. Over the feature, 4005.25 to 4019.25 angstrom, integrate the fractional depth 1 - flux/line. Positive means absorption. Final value -3.0 angstrom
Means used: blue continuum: 2.2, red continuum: 3.74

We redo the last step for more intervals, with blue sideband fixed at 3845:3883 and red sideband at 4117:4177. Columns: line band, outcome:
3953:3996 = 4.4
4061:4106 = -2.7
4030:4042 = -2.1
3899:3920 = -2.9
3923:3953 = 9.5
